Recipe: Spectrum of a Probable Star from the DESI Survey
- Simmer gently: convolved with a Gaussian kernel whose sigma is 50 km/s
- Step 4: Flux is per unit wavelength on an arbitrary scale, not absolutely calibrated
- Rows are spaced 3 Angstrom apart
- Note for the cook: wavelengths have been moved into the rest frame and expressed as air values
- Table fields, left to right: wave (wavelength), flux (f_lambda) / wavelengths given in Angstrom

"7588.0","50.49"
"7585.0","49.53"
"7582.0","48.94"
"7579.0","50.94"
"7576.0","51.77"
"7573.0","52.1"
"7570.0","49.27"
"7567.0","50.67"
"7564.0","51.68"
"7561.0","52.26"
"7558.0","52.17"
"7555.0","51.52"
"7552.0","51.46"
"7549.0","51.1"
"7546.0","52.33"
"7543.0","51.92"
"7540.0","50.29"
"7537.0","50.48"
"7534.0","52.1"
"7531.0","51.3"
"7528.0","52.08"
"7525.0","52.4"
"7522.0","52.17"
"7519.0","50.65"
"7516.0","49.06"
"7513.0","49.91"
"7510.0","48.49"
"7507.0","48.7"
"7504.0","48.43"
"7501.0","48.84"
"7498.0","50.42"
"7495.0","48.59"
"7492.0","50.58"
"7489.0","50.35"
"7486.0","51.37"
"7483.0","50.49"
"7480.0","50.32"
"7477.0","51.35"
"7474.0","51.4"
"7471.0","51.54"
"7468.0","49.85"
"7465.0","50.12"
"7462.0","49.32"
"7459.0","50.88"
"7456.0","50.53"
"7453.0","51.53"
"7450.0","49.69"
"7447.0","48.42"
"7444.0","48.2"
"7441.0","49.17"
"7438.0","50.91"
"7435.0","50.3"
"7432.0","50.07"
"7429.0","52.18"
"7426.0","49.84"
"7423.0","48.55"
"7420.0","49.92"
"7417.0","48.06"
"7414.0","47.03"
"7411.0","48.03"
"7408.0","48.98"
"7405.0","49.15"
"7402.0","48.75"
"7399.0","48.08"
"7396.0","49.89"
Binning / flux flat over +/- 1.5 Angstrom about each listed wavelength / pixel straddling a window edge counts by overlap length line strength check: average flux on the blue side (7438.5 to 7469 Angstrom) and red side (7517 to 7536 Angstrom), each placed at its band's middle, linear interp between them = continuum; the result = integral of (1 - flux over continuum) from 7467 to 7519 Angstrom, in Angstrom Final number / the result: 0.8 Angstrom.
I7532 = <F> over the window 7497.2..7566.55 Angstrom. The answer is 50.9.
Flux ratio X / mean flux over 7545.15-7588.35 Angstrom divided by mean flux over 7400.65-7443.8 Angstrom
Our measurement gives 1.0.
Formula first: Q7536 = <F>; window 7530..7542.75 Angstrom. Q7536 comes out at 51.1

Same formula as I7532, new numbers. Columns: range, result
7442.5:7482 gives 50.2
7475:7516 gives 49.8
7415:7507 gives 50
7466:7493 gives 50.8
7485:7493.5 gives 50.7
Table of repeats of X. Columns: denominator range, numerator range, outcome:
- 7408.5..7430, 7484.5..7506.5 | 1.02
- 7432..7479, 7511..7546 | 1.02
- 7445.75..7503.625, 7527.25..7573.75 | 1.02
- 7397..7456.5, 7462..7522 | 1.01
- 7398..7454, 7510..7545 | 1.04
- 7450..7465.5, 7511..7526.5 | 1.01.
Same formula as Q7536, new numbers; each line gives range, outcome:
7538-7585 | 51.2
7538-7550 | 51.4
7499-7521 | 49.3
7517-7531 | 51.7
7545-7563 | 51.8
